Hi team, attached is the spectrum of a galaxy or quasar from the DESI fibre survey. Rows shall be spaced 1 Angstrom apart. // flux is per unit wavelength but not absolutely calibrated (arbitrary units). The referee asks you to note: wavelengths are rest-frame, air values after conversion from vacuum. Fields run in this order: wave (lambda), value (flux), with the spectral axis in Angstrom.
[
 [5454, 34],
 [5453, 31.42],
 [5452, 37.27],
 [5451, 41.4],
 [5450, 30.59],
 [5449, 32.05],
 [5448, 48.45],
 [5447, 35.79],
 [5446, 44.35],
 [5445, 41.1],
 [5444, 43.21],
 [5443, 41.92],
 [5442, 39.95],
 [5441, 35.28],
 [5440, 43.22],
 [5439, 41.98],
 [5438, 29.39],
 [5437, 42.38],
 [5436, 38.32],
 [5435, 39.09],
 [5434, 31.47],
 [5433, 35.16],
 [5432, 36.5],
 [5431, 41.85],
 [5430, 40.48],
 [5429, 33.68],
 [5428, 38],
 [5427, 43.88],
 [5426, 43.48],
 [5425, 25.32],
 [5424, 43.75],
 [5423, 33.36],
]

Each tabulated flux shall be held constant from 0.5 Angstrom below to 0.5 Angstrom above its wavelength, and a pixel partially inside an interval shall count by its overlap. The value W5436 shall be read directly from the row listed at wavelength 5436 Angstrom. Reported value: 38.32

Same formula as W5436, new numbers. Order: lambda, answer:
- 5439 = 41.98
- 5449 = 32.05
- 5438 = 29.39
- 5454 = 34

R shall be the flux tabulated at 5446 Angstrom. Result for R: 44.35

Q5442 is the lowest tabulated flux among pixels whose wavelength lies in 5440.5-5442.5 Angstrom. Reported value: 35.28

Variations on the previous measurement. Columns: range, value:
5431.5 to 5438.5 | 29.39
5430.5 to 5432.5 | 36.5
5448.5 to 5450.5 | 30.59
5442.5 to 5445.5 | 41.1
